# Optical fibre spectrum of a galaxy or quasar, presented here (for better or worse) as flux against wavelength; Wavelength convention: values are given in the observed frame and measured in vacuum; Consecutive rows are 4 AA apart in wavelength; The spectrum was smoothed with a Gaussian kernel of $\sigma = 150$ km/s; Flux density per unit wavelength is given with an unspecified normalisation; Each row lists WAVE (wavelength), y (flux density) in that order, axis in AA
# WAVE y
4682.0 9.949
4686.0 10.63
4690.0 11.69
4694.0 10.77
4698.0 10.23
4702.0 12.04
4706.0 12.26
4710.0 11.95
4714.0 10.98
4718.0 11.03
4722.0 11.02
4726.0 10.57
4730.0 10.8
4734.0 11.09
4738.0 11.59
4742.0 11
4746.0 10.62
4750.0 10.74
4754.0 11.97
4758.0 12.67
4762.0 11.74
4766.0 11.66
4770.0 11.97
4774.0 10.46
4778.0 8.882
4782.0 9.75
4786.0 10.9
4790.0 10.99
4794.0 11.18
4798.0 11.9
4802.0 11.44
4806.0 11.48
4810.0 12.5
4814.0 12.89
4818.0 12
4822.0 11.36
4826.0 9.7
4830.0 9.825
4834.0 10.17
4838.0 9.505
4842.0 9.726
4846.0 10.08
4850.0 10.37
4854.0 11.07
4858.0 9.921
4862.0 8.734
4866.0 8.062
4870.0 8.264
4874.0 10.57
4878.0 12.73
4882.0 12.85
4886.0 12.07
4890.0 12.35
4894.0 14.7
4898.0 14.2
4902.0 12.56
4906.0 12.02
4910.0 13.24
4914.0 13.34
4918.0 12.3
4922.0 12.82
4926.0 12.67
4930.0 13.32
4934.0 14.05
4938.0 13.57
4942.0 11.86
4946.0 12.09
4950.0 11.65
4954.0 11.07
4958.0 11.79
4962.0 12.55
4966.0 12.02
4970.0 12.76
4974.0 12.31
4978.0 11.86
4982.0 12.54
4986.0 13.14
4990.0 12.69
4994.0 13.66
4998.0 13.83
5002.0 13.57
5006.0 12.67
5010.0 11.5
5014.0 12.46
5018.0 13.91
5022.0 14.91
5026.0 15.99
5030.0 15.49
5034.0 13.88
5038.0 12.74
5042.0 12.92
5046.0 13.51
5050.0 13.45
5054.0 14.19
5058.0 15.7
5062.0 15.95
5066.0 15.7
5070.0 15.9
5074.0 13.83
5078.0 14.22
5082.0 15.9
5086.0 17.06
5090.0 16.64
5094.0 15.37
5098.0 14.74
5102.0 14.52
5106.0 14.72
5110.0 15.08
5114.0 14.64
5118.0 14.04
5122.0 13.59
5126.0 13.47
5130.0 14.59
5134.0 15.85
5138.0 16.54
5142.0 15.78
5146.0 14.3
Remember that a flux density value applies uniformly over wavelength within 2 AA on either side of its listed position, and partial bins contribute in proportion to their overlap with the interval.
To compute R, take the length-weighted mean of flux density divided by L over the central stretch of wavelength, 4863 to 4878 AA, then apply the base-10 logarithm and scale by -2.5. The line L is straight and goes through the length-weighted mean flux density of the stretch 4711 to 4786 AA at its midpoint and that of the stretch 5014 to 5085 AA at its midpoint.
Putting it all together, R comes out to 0.30 mag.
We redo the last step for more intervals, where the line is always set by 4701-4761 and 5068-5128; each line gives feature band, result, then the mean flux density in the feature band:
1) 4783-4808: 0.068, 11.3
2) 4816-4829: 0.123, 10.9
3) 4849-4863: 0.238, 10.1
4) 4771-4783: 0.192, 9.88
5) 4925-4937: -0.010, 13.4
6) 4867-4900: 0.066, 12.1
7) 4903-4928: 0.035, 12.7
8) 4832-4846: 0.251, 9.84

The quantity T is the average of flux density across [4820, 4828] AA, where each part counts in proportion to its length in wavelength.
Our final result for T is 10.5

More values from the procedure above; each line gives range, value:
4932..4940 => 13.8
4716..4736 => 10.9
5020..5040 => 14.6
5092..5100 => 15.1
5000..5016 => 12.6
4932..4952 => 12.6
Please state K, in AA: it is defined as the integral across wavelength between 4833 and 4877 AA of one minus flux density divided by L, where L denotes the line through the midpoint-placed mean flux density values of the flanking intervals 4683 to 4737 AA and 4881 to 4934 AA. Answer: 9.73 AA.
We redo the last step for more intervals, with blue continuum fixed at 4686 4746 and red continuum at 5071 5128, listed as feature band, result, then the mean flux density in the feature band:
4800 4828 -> 1.13 AA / 11.6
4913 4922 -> 0.24 AA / 12.8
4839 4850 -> 2.18 AA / 9.95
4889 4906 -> -0.56 AA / 13.3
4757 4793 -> 2.38 AA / 11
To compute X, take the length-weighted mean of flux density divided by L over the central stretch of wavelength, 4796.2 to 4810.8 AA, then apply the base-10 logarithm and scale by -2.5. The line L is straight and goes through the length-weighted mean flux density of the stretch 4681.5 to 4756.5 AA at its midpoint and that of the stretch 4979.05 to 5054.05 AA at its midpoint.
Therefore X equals 0.00 mag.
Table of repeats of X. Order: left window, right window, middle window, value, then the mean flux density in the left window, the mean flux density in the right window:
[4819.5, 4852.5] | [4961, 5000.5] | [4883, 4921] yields -0.15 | 10.1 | 12.8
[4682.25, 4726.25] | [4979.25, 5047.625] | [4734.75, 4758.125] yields 0.02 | 11.2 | 13.5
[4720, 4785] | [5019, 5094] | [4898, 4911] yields 0.01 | 11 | 14.9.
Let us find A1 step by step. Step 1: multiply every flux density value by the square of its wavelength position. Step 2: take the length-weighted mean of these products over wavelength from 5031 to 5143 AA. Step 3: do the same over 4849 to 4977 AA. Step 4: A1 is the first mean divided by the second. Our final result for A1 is 1.32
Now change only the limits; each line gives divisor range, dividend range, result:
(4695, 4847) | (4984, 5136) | 1.46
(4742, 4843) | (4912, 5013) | 1.22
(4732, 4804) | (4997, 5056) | 1.36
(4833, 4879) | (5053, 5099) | 1.71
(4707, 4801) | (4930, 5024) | 1.25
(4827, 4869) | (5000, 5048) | 1.51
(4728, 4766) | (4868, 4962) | 1.17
